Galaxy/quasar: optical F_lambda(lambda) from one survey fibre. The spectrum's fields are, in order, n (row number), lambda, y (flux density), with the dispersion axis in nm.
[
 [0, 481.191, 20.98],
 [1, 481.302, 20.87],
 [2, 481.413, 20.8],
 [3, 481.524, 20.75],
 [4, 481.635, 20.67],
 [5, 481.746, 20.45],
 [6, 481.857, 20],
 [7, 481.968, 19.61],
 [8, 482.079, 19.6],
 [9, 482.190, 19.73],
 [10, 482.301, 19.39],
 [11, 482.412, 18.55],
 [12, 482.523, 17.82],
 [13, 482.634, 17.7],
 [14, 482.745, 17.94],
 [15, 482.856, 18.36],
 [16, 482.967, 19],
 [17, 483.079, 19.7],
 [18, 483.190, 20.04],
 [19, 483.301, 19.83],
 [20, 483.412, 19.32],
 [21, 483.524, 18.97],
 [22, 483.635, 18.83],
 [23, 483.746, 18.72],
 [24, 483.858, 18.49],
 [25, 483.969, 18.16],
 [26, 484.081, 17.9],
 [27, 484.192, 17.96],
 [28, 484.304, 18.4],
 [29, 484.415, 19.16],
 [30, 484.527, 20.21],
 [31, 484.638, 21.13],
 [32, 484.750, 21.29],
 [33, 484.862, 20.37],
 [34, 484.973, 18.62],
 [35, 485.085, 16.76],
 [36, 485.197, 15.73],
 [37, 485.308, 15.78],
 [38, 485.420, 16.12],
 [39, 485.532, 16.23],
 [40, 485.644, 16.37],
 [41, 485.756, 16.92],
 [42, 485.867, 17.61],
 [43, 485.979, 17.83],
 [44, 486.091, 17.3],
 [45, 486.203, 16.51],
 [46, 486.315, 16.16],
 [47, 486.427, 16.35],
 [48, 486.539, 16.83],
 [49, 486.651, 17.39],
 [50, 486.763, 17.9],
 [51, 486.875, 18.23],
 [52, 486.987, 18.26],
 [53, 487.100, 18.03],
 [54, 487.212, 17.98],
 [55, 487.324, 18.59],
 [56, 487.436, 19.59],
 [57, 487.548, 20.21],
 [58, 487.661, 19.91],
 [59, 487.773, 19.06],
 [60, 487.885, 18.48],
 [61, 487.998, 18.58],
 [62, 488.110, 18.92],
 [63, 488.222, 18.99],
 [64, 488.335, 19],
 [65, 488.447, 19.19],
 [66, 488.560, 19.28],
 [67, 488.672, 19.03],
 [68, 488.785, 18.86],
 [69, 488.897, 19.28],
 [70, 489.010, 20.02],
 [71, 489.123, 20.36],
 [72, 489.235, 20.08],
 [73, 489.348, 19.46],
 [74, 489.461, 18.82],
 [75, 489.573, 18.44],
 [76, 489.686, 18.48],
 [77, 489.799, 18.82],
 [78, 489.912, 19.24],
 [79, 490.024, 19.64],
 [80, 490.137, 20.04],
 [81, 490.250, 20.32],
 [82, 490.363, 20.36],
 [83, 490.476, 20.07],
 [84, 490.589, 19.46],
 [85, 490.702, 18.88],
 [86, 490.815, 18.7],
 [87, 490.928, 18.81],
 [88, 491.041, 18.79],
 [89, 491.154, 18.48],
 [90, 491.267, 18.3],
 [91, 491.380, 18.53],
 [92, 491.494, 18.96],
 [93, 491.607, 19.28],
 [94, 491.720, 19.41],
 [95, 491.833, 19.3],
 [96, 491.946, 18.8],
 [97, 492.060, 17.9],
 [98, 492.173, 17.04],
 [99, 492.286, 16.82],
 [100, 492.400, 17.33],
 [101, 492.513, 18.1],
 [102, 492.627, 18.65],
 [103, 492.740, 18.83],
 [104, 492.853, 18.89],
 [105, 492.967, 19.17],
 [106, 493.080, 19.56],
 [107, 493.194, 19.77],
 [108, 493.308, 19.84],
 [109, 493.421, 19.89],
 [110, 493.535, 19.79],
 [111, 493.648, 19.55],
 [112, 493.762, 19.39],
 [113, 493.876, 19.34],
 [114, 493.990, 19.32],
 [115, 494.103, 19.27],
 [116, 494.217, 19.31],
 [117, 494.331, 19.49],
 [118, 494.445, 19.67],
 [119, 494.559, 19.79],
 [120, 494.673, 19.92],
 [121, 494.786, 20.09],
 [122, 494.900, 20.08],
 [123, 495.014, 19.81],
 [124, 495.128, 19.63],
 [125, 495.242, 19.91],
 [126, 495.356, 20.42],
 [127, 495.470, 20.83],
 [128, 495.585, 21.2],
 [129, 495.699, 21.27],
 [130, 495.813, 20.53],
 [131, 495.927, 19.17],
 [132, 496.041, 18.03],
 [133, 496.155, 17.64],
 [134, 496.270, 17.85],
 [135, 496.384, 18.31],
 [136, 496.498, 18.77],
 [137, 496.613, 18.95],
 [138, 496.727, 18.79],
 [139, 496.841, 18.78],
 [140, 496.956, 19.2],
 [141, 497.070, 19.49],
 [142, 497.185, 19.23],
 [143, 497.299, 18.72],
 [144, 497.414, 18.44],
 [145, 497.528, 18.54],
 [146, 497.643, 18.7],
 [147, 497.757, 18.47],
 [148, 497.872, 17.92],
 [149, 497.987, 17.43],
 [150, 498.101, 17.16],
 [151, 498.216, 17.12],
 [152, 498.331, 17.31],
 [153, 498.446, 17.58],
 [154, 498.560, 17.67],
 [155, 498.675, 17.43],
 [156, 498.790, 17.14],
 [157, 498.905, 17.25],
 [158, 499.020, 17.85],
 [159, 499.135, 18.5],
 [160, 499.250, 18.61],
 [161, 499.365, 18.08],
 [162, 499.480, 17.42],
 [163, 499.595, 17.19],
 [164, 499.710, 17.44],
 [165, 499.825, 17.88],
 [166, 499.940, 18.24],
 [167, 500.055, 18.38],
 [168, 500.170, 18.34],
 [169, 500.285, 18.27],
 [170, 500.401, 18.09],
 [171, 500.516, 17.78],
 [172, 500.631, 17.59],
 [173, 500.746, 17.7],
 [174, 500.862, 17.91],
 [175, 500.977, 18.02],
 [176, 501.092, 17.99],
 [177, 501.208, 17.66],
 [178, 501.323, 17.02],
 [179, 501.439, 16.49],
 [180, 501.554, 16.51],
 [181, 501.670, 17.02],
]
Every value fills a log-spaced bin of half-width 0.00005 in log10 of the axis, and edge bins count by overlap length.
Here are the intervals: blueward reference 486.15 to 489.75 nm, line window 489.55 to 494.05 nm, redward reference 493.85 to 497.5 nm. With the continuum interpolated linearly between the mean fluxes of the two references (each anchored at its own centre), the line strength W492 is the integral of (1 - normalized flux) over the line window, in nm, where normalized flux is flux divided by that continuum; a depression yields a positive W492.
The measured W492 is 0.002 nm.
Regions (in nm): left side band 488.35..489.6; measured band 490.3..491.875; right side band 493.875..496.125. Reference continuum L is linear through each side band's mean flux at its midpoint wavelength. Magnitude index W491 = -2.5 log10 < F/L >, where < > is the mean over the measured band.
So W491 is 0.02 mag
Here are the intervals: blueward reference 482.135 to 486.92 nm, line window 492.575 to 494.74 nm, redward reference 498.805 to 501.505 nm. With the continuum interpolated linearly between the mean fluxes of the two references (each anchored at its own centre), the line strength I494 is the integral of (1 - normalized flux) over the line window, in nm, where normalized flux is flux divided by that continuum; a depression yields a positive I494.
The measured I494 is -0.18 nm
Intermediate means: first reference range 18.2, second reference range 17.8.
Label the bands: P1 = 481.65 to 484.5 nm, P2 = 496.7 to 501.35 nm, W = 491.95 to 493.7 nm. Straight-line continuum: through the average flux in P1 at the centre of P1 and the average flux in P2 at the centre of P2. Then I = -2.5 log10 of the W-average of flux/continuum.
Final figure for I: -0.02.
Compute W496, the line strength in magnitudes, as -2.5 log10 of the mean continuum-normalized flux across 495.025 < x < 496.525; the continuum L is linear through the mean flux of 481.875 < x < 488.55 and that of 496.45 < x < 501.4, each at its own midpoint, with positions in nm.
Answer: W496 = -0.081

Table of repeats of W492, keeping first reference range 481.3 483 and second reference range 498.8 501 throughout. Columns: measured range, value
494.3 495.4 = -0.093 nm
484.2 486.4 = 0.155 nm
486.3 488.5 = 0.063 nm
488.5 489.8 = -0.031 nm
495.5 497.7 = -0.105 nm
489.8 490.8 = -0.050 nm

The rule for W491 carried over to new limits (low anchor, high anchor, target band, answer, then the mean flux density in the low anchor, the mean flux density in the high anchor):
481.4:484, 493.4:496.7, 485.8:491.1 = 0.04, 19.3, 19.5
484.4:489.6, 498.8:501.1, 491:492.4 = -0.01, 18.4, 17.9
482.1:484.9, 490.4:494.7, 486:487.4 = 0.09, 19.1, 19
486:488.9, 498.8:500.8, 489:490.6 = -0.07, 18.4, 17.9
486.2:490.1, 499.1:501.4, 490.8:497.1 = -0.05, 18.7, 17.9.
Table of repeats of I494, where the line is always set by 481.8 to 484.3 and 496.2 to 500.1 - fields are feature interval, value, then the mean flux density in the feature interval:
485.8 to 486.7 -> 0.083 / 17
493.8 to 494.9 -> -0.078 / 19.6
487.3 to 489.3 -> -0.075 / 19.3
